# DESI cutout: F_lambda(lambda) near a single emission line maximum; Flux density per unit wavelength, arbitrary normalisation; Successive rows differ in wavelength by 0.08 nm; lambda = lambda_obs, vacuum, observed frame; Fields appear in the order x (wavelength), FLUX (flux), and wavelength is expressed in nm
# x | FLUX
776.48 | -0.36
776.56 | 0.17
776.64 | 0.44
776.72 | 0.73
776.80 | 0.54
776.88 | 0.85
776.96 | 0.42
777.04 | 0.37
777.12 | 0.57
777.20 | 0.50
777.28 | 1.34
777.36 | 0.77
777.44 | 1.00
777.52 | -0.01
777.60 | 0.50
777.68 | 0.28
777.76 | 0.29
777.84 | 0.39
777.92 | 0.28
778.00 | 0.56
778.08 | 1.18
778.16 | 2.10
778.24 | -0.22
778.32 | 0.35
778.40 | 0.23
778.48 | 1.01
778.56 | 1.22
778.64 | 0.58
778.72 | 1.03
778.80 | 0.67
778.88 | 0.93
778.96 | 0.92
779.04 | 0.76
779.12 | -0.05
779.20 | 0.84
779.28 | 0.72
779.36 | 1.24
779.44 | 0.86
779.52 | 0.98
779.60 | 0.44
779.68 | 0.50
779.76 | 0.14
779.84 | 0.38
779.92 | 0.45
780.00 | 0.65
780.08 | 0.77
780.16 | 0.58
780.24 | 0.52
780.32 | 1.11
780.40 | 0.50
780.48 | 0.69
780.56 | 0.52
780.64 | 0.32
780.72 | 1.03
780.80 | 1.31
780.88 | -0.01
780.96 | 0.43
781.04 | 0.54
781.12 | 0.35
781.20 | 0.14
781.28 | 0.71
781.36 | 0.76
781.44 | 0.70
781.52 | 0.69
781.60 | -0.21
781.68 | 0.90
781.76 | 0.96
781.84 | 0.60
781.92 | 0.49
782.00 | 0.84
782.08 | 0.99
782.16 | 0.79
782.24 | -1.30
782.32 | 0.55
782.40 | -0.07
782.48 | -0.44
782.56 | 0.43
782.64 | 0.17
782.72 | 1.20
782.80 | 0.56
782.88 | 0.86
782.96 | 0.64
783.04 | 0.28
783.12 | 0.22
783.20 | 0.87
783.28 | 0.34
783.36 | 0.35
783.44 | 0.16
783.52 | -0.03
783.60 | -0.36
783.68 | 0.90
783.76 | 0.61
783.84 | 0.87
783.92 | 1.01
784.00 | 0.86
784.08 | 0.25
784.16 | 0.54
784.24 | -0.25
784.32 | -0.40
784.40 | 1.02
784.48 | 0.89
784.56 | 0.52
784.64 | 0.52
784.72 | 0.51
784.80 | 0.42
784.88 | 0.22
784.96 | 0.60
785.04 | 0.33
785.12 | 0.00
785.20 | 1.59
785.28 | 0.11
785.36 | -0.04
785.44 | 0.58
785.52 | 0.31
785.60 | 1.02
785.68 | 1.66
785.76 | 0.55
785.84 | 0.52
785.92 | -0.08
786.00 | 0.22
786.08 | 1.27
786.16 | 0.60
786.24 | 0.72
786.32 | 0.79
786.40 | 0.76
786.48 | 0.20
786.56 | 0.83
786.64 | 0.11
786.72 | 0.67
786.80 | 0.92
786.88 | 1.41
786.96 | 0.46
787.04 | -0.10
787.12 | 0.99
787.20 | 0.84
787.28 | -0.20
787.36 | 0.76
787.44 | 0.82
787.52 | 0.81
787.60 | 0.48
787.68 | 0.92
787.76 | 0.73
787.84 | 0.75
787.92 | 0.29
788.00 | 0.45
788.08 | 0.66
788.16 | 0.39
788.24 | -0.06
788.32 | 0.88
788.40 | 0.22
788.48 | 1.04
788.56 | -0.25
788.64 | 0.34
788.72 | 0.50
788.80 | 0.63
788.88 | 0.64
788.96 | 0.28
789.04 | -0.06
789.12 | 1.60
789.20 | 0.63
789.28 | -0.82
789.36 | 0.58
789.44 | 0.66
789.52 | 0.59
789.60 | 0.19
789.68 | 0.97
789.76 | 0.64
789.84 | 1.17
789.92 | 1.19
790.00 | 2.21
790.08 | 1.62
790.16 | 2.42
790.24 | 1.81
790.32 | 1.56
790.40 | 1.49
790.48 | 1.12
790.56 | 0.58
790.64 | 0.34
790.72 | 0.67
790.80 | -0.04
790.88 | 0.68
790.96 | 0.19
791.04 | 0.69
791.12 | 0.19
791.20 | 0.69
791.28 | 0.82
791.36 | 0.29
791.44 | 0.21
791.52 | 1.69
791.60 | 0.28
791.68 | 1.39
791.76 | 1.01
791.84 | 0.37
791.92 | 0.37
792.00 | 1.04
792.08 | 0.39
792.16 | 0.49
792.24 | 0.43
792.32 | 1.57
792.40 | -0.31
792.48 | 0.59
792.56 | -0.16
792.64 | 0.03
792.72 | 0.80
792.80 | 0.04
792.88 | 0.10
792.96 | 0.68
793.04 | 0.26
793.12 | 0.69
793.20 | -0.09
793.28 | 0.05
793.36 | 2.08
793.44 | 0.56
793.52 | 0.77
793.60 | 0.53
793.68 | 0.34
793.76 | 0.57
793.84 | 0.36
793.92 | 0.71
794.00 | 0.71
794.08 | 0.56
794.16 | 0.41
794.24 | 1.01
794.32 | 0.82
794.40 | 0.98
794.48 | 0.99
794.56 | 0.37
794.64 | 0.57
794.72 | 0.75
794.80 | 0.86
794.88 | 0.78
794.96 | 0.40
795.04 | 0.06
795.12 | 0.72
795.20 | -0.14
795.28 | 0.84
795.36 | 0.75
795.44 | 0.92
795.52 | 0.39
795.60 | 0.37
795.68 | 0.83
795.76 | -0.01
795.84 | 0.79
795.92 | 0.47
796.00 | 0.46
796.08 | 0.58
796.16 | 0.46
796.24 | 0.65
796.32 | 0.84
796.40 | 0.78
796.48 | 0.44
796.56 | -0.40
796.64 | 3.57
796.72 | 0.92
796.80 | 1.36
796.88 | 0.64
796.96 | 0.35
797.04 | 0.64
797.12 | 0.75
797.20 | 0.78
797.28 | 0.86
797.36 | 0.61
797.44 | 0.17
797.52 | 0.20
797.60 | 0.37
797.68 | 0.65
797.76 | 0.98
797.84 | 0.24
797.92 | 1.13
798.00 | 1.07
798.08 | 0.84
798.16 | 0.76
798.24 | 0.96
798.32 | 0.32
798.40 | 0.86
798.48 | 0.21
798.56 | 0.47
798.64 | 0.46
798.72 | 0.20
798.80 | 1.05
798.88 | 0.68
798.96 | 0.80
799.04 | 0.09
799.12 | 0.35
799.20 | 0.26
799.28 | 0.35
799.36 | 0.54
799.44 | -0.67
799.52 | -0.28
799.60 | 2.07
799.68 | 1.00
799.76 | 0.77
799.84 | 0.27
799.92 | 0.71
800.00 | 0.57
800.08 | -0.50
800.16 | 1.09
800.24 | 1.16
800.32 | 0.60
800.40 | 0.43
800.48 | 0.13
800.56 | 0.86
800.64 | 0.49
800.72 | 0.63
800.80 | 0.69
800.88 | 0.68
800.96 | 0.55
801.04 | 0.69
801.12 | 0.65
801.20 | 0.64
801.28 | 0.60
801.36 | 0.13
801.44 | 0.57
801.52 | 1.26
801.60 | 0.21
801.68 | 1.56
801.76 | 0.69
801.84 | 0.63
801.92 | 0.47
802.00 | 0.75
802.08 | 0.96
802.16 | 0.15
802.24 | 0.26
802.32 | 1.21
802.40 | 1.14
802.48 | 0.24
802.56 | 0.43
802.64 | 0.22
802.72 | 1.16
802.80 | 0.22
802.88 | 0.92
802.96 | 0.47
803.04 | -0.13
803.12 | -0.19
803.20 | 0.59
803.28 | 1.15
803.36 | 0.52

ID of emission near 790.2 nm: H-gamma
